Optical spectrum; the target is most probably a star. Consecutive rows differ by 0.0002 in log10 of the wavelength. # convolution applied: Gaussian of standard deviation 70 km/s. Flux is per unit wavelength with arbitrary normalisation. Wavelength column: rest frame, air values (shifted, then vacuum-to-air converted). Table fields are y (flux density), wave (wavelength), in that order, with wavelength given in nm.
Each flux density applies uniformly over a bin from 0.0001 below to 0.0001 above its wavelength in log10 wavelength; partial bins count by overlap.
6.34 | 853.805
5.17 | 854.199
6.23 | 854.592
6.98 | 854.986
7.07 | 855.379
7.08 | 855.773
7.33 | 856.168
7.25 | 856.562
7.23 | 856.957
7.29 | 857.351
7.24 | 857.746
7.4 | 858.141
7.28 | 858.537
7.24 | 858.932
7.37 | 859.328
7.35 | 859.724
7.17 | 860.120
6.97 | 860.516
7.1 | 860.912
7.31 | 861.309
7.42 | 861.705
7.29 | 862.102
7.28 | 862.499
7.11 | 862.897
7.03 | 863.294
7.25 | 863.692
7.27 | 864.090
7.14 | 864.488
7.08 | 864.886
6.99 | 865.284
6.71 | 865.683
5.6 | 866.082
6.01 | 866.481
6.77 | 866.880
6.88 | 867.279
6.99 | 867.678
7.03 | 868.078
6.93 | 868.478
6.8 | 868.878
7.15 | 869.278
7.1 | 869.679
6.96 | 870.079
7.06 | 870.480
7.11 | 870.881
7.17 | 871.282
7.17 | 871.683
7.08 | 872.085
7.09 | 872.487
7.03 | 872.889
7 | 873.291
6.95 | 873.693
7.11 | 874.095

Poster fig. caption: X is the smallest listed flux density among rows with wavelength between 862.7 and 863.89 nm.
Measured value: 7.03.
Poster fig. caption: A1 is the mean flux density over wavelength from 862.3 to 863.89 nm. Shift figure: 7.17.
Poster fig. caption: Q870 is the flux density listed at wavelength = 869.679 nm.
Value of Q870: 7.1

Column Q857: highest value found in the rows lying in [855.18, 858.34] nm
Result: 7.4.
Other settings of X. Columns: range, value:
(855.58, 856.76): 7.08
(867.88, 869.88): 6.8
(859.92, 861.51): 6.97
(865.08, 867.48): 5.6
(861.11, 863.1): 7.11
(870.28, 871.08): 7.06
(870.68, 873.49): 7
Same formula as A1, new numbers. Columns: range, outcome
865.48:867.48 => 6.4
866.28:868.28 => 6.74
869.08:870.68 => 7.07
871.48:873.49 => 7.07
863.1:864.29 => 7.18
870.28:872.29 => 7.12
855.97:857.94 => 7.27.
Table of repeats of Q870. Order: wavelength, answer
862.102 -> 7.29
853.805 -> 6.34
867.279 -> 6.88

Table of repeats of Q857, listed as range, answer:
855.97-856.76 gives 7.33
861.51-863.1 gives 7.42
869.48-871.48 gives 7.17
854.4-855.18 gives 6.98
